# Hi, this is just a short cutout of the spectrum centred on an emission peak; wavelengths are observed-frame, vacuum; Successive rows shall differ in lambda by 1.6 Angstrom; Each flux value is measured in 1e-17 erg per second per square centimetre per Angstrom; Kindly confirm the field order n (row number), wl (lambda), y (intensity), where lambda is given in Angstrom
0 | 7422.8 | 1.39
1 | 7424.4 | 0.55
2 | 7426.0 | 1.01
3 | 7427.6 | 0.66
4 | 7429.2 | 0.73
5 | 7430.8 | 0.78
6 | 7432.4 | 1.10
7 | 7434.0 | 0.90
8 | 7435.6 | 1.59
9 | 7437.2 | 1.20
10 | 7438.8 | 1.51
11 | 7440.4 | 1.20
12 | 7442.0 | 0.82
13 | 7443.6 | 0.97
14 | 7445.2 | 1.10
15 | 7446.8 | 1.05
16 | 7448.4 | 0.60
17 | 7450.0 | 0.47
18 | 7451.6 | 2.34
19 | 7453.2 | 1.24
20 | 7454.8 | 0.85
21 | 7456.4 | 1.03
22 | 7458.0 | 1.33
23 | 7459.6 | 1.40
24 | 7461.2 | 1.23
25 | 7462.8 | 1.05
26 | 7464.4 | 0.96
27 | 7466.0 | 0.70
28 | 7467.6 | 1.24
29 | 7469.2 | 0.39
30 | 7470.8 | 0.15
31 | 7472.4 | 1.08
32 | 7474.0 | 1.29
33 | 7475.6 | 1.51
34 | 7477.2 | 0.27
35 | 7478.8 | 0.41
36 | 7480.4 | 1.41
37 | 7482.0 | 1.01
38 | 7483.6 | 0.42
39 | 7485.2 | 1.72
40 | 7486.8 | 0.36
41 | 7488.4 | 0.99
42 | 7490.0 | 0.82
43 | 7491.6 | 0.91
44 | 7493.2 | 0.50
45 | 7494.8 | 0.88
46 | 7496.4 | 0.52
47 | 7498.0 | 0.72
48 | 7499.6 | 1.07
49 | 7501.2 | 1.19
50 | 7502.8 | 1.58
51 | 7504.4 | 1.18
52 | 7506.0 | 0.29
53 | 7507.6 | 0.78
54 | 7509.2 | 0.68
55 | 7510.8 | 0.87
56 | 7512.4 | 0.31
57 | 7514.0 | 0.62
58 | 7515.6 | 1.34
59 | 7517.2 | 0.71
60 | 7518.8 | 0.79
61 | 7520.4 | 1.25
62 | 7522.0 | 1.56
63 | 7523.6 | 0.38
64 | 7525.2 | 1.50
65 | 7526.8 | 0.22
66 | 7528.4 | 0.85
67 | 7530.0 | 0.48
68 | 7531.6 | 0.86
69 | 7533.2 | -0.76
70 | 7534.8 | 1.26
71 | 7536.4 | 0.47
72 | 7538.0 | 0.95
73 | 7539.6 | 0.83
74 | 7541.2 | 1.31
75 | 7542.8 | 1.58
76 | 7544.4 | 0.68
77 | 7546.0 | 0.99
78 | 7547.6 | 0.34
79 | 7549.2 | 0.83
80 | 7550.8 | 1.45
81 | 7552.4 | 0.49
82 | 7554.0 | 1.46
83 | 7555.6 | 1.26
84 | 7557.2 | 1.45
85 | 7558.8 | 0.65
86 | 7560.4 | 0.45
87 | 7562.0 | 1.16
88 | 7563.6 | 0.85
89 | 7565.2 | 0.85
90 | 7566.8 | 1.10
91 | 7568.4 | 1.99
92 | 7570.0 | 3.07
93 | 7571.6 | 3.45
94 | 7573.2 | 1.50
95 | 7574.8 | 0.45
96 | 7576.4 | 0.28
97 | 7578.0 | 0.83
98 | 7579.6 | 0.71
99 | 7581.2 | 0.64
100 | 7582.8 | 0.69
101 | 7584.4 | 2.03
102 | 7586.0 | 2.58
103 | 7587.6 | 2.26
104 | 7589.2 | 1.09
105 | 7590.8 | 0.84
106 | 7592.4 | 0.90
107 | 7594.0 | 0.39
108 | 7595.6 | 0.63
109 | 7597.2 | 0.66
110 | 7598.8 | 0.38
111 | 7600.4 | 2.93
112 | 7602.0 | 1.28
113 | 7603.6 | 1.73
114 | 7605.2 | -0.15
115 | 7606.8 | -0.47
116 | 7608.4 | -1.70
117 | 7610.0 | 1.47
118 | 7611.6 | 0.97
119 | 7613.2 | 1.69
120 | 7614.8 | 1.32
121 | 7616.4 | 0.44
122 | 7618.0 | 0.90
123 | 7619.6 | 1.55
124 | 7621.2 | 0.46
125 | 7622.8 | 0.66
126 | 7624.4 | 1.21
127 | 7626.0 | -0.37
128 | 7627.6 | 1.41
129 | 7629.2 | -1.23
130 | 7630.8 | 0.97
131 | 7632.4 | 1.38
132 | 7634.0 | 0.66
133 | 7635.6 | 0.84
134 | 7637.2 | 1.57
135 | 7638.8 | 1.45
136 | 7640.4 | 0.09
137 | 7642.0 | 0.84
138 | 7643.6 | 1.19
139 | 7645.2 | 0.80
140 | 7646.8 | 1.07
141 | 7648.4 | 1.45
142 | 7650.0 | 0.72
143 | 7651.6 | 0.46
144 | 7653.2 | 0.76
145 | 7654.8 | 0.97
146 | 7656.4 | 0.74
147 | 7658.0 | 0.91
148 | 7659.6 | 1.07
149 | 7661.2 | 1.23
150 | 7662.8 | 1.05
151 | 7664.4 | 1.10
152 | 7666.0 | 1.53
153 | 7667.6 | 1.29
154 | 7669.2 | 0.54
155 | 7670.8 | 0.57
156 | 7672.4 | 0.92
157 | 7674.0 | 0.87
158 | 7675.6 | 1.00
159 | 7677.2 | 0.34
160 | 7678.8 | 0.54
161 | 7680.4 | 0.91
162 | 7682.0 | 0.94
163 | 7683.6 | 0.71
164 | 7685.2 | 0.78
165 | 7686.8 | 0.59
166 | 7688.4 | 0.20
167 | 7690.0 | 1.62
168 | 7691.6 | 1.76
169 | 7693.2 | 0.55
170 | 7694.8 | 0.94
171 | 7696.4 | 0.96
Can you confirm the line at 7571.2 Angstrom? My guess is [S II] 6716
